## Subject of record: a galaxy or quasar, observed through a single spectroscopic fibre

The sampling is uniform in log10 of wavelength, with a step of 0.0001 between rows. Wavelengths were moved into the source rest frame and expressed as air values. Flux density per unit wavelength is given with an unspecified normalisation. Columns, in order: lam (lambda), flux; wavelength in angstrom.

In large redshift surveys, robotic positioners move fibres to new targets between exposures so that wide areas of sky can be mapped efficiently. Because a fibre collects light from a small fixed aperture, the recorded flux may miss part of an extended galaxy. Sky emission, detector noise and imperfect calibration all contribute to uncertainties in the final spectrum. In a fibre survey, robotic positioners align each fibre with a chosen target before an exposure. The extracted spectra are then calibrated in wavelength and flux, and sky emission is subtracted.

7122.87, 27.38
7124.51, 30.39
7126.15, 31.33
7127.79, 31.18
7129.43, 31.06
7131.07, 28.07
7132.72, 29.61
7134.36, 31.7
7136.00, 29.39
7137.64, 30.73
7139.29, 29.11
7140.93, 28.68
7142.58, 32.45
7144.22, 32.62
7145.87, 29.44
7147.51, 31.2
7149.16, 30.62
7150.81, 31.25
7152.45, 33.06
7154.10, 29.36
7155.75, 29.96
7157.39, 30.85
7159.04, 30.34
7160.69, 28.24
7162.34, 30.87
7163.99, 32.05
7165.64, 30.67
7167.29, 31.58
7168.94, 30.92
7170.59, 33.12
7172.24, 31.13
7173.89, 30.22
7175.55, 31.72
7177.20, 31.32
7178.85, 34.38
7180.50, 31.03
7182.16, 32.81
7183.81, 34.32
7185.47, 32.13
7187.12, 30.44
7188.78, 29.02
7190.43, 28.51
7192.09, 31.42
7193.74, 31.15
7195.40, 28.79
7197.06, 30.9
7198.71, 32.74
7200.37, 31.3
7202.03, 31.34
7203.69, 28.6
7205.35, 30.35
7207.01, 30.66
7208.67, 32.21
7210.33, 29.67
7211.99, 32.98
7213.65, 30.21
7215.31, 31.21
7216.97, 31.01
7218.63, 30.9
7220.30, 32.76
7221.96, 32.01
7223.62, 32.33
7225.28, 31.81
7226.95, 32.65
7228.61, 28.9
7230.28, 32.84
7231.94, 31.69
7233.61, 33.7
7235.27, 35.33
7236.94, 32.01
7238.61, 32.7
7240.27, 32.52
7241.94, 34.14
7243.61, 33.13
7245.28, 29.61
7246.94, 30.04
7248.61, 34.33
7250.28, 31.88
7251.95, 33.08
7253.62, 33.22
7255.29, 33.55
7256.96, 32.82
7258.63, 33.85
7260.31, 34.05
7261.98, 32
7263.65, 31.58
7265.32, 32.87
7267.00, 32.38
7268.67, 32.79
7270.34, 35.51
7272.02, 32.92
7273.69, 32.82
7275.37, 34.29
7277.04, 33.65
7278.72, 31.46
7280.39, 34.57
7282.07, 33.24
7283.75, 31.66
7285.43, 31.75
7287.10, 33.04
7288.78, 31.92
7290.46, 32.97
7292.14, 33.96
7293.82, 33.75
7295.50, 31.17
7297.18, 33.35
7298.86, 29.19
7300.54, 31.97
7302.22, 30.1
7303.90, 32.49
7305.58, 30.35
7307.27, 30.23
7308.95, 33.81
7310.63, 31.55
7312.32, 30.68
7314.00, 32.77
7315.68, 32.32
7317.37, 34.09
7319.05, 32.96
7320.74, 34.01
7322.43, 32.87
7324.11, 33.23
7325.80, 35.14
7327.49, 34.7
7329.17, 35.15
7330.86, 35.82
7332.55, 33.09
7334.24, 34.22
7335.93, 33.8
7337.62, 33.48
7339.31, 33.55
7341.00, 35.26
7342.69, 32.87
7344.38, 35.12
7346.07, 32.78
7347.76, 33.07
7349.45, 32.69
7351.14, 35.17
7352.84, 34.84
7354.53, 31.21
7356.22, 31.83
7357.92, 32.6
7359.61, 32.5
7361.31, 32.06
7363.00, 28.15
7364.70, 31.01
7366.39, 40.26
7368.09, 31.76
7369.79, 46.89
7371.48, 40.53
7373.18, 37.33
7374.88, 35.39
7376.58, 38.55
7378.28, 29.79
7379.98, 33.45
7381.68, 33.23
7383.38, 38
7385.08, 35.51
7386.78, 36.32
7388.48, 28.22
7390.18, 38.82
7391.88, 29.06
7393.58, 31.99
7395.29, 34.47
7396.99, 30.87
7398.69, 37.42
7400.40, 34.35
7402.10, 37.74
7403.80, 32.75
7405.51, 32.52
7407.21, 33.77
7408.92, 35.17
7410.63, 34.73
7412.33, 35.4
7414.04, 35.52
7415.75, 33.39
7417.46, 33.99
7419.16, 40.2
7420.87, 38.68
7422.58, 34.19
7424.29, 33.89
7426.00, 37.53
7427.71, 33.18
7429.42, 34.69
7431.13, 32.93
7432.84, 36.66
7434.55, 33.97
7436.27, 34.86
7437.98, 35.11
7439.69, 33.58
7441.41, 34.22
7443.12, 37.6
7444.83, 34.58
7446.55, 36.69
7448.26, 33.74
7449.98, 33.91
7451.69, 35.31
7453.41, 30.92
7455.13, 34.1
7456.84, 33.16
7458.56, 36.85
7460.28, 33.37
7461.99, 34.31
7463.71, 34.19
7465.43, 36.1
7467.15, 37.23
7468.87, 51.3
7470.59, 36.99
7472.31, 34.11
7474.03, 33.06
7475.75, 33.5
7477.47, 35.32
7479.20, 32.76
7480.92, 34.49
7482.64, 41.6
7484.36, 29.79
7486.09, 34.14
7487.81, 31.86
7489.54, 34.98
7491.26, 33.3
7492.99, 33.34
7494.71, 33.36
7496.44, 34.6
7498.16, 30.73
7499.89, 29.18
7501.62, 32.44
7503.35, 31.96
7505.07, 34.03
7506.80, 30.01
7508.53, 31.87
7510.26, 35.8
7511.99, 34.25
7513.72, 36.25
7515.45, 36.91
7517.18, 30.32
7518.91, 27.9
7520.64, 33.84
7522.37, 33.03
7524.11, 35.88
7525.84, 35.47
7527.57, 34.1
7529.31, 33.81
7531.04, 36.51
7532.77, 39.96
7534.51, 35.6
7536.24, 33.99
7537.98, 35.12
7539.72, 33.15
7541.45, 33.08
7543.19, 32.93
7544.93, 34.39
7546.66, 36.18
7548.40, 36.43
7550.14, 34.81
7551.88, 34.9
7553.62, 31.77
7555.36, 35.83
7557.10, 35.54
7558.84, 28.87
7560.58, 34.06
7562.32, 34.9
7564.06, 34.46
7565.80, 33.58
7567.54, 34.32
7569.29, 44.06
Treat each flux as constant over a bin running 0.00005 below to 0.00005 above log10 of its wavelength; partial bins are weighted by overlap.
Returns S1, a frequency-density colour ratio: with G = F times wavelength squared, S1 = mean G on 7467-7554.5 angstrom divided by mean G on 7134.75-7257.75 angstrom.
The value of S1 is 1.19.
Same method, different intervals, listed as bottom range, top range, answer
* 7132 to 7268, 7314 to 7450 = 1.15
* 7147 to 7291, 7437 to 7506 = 1.16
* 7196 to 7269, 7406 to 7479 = 1.16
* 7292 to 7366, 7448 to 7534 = 1.09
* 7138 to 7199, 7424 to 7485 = 1.23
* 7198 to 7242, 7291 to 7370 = 1.08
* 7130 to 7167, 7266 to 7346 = 1.13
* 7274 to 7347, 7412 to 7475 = 1.11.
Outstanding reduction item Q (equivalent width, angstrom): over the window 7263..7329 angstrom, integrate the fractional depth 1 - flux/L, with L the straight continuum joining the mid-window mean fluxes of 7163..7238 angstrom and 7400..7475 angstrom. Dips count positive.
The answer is 0.6 angstrom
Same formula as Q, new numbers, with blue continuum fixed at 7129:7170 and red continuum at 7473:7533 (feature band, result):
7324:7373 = -3.01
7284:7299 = -0.31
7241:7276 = -1.52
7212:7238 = -0.64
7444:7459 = -0.49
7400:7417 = -0.88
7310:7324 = -0.29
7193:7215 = 0.14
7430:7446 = -0.86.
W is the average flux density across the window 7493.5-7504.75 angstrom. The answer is 32.2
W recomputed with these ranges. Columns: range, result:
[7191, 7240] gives 31.5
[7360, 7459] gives 34.8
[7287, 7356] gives 33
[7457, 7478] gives 36.3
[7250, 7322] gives 32.6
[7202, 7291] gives 32.3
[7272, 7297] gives 32.9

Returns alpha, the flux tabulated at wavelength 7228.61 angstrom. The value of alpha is 28.9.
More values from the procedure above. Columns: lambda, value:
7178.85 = 34.38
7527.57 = 34.1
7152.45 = 33.06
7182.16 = 32.81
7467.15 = 37.23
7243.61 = 33.13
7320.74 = 34.01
